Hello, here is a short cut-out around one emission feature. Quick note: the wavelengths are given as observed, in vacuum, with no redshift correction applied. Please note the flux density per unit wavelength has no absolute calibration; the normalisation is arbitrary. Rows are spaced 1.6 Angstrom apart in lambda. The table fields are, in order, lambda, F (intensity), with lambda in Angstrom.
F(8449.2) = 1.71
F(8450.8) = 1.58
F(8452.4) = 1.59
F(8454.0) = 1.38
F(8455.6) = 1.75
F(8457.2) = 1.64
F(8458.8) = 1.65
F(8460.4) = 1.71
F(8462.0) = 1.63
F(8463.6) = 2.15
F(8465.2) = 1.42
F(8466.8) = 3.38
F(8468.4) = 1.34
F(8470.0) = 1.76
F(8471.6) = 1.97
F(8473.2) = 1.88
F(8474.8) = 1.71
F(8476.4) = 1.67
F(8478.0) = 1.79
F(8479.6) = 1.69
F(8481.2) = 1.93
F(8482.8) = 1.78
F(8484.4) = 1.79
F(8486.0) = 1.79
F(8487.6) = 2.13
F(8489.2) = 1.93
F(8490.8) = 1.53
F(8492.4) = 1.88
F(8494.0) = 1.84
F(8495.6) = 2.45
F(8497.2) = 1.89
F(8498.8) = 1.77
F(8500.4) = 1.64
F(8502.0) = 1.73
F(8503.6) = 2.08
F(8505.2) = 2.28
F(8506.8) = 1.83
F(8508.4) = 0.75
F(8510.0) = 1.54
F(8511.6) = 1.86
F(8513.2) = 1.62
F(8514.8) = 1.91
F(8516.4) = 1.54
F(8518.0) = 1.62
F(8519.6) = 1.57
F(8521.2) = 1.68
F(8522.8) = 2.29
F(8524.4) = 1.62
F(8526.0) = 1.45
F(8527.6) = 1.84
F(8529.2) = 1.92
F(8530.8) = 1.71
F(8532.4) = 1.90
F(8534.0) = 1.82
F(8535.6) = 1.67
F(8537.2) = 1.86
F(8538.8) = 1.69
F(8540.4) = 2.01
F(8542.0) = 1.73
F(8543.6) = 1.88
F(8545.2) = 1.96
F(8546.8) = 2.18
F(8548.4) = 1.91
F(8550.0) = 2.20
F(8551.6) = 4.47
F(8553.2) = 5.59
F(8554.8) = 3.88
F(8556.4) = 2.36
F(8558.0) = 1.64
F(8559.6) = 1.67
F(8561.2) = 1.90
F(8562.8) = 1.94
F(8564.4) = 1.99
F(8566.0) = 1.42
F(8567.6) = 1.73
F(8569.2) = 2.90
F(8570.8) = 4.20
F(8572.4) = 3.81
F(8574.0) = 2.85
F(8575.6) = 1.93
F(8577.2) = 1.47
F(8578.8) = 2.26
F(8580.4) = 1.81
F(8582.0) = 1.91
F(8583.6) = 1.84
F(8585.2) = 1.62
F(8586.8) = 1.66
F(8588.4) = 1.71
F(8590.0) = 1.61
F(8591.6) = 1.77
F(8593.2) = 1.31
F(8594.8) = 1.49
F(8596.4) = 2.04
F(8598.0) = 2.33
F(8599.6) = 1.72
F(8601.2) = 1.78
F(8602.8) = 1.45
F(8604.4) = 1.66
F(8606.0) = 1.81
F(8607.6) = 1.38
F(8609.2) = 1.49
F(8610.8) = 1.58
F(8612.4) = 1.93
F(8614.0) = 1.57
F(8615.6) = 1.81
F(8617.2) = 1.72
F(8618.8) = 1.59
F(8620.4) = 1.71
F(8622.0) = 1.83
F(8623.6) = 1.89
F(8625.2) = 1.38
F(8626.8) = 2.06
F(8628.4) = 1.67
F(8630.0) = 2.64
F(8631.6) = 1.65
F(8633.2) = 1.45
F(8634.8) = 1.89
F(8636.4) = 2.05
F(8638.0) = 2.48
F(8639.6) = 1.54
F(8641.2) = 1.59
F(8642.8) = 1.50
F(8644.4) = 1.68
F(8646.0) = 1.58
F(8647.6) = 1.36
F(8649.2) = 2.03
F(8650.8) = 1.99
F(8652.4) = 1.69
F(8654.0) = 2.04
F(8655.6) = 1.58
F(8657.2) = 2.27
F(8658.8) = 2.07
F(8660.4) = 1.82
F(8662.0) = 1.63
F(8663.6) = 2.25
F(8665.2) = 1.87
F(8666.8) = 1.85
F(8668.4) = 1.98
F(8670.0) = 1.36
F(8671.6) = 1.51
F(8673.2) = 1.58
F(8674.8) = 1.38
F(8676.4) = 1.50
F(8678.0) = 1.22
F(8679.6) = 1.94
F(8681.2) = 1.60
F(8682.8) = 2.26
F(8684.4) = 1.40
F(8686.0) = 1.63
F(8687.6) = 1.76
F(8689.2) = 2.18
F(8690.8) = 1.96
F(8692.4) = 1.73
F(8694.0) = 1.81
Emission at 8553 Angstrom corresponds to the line [S II] 6716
